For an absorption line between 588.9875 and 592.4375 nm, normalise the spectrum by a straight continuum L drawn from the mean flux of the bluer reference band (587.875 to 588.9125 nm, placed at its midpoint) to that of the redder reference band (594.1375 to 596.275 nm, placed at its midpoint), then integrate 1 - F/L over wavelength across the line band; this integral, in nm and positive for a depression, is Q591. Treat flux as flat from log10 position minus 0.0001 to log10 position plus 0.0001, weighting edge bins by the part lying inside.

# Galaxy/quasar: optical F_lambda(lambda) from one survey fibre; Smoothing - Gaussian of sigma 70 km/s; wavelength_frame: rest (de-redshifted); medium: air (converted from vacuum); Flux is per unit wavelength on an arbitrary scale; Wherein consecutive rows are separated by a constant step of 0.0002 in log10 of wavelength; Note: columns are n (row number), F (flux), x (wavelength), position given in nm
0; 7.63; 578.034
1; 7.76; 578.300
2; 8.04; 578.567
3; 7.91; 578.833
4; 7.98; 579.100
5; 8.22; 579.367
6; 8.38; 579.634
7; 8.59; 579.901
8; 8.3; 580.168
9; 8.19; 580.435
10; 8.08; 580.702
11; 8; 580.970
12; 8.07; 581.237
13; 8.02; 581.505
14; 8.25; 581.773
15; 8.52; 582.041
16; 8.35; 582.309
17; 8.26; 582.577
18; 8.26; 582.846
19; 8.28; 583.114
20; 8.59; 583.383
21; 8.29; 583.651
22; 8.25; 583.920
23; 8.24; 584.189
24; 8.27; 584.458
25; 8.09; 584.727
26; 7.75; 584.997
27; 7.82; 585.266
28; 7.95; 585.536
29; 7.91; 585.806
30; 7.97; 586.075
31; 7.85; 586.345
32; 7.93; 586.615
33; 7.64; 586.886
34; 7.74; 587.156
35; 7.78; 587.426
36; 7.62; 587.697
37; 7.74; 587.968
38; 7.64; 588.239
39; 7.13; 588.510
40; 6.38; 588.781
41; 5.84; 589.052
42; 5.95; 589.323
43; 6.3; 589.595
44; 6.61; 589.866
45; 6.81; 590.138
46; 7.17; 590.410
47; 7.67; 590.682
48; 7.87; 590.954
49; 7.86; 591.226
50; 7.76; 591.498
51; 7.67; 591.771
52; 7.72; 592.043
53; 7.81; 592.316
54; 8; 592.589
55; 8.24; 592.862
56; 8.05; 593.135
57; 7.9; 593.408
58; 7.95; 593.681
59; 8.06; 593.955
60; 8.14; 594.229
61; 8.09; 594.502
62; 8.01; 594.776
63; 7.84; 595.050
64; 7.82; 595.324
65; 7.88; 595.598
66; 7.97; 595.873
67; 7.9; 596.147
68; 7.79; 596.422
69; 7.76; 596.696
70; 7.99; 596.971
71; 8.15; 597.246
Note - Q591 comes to 0.13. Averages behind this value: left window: 7.2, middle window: 7.18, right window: 7.95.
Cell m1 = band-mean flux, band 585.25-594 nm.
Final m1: 7.52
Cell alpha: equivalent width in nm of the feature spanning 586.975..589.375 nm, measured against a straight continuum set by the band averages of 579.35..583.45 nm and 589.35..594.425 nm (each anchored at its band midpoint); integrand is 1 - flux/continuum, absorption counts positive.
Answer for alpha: 0.22 nm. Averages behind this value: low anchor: 8.27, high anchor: 7.61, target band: 7.14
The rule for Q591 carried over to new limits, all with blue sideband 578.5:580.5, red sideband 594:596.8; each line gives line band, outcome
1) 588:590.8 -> 0.437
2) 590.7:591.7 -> 0.025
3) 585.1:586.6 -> 0.036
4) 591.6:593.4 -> 0.015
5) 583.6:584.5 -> -0.015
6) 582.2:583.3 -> -0.020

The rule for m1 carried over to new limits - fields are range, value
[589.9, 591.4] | 7.43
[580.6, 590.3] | 7.72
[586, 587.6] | 7.81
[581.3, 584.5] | 8.29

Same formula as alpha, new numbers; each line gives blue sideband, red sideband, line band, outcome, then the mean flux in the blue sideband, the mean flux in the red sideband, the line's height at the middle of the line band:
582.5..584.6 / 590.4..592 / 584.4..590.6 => 0.49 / 8.31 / 7.71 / 8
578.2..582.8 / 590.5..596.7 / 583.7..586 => 0.01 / 8.18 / 7.9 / 8.08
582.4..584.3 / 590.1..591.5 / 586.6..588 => 0.03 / 8.31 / 7.55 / 7.91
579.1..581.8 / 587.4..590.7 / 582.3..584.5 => -0.16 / 8.2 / 6.92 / 7.76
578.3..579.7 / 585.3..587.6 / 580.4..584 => -0.13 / 8.05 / 7.84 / 7.96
